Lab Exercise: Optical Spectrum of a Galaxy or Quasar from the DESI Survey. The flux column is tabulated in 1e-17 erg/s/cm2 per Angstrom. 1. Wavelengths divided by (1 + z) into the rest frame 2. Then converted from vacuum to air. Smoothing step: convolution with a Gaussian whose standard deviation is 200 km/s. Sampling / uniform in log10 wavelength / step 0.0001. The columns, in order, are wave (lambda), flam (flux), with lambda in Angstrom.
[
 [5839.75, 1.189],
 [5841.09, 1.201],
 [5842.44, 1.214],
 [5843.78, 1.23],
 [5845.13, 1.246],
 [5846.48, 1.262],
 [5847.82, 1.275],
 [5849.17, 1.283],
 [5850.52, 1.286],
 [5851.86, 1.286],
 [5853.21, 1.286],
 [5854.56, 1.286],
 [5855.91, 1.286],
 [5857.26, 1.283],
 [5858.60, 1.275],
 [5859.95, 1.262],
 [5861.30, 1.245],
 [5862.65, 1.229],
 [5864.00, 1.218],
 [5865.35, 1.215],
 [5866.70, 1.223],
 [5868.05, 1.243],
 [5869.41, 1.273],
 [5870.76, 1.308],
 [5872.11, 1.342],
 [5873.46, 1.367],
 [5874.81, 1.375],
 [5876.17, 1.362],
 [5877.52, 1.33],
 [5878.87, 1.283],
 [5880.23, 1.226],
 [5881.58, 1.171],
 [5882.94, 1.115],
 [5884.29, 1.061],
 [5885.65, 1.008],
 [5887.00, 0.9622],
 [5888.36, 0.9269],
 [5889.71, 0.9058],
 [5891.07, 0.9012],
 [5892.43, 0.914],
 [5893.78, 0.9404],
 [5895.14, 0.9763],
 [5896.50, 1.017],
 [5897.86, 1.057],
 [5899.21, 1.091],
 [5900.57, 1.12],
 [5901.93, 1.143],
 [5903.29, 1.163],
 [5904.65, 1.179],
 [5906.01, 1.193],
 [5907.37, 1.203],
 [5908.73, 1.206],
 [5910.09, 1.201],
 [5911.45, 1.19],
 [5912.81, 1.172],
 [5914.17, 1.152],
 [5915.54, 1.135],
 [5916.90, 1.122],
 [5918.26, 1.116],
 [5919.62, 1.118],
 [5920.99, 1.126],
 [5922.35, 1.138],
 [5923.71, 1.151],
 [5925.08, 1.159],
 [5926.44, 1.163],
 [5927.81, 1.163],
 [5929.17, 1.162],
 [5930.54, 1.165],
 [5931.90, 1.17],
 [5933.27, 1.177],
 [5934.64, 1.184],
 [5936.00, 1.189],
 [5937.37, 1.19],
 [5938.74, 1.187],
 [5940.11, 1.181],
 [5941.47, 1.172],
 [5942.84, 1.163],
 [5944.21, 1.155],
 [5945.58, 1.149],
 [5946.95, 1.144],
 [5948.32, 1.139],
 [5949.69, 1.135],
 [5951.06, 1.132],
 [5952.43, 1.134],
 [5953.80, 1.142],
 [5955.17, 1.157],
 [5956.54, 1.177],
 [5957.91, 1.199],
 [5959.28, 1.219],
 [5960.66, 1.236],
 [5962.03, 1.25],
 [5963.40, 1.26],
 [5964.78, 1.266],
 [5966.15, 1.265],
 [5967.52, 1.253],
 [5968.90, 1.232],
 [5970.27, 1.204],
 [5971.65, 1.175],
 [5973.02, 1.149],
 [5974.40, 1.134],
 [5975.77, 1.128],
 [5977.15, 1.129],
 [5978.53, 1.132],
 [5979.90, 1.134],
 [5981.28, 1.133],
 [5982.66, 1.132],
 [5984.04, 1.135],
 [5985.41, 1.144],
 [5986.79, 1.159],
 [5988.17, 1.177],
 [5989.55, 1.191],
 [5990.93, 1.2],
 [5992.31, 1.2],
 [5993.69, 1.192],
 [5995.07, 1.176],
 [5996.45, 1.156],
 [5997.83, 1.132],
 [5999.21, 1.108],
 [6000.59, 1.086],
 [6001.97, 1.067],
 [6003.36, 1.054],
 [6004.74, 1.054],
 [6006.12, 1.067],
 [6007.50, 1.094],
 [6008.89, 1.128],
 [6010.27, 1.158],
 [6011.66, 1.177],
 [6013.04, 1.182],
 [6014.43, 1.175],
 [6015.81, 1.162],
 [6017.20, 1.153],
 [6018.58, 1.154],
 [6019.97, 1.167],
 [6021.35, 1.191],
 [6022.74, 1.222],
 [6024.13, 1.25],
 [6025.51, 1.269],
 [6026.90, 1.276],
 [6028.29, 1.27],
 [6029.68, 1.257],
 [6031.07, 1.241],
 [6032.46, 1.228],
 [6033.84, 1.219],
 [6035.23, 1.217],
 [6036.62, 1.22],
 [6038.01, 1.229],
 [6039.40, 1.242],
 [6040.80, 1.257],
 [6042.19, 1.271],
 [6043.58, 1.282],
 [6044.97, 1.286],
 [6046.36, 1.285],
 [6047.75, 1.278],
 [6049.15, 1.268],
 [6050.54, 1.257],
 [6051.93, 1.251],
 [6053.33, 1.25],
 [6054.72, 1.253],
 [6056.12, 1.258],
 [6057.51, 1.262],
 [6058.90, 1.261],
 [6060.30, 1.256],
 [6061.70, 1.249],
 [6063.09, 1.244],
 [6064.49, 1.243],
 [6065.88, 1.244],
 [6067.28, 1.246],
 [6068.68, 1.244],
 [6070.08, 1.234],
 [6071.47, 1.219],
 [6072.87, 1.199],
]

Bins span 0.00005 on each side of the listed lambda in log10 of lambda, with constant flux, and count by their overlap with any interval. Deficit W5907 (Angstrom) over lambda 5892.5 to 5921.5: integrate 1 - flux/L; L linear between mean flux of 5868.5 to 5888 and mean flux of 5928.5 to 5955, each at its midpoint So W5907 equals 1.8 Angstrom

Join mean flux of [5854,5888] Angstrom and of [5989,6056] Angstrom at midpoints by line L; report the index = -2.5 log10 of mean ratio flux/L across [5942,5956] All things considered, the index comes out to 0.06 mag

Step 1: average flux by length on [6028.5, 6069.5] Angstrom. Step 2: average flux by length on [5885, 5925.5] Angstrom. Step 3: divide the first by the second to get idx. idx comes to 1.15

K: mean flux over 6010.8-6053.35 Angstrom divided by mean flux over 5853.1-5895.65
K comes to 1.0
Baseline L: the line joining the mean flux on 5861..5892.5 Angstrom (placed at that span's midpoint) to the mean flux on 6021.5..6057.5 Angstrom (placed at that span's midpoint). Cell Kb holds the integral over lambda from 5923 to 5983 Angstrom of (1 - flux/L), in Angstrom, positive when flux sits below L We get 1.9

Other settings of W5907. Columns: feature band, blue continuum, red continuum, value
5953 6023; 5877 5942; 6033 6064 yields 1.9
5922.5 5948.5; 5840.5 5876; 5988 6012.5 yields 0.6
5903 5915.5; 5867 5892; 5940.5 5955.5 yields -0.2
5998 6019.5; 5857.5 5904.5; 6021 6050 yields 2.0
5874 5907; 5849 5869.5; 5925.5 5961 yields 3.3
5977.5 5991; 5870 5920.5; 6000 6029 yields 0.0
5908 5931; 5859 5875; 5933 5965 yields 1.1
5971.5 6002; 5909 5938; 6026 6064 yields 1.5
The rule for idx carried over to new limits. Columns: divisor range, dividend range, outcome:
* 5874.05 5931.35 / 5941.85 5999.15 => 1.04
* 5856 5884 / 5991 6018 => 0.90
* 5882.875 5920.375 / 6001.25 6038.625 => 1.09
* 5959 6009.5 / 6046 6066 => 1.08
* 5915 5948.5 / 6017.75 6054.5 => 1.07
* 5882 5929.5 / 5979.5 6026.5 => 1.05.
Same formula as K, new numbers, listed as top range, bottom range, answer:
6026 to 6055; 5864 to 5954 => 1.09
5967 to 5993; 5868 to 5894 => 1.01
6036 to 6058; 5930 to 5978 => 1.07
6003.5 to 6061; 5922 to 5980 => 1.04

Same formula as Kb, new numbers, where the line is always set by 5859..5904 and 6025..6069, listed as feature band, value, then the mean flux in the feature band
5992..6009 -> 1.5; 1.11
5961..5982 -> 0.3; 1.19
